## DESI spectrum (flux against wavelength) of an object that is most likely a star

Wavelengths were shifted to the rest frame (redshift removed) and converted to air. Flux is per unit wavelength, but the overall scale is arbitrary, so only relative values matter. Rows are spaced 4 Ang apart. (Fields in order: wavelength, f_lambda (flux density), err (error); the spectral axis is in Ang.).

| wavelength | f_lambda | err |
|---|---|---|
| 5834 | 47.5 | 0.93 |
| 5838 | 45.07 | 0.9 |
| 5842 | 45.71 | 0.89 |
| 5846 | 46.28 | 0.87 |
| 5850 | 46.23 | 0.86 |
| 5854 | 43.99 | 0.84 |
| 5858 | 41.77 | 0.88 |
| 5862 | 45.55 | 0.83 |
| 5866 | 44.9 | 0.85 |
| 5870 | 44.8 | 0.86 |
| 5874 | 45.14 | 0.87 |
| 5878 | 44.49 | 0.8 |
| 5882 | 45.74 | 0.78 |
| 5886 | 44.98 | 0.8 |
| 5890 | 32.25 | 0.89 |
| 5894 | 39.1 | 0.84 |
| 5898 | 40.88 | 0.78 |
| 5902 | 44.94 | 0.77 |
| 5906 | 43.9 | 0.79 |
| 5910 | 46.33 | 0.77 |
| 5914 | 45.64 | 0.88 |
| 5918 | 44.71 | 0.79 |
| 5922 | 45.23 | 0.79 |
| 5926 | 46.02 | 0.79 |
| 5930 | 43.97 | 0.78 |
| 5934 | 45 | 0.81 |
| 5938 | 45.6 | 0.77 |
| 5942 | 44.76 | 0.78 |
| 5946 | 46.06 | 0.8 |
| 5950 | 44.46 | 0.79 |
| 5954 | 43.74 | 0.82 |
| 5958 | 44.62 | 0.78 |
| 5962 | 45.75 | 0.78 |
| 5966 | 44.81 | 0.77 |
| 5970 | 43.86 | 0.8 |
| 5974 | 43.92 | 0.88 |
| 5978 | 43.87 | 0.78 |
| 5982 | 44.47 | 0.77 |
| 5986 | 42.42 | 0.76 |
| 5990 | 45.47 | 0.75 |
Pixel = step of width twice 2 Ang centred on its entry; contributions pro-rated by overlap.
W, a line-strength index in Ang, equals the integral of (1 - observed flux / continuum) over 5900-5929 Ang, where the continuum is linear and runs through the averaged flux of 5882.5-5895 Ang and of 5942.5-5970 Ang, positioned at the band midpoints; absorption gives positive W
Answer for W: -2.5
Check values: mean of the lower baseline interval 39.6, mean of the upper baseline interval 44.8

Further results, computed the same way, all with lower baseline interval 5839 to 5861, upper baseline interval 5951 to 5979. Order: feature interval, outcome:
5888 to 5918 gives 1.7 Ang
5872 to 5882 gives -0.1 Ang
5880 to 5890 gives 0.4 Ang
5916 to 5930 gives -0.2 Ang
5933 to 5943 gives -0.2 Ang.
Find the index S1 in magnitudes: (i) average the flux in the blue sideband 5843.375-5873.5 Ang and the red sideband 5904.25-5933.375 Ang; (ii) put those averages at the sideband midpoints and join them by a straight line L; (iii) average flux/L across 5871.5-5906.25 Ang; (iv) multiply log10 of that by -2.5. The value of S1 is 0.07 mag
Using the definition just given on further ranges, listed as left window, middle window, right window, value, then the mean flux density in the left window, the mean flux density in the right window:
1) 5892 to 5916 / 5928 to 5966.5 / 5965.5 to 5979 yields -0.03 mag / 43.5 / 44.1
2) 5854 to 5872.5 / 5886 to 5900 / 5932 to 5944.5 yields 0.16 mag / 44.3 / 45.2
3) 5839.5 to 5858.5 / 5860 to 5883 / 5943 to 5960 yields 0.00 mag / 45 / 44.7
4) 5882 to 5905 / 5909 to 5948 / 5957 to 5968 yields -0.05 mag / 41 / 45.1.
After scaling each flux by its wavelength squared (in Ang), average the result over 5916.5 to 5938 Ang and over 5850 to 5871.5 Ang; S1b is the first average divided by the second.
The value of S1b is 1.04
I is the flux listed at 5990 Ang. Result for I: 45.47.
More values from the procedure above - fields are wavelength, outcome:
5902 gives 44.94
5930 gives 43.97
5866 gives 44.9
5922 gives 45.23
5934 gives 45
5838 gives 45.07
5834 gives 47.5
